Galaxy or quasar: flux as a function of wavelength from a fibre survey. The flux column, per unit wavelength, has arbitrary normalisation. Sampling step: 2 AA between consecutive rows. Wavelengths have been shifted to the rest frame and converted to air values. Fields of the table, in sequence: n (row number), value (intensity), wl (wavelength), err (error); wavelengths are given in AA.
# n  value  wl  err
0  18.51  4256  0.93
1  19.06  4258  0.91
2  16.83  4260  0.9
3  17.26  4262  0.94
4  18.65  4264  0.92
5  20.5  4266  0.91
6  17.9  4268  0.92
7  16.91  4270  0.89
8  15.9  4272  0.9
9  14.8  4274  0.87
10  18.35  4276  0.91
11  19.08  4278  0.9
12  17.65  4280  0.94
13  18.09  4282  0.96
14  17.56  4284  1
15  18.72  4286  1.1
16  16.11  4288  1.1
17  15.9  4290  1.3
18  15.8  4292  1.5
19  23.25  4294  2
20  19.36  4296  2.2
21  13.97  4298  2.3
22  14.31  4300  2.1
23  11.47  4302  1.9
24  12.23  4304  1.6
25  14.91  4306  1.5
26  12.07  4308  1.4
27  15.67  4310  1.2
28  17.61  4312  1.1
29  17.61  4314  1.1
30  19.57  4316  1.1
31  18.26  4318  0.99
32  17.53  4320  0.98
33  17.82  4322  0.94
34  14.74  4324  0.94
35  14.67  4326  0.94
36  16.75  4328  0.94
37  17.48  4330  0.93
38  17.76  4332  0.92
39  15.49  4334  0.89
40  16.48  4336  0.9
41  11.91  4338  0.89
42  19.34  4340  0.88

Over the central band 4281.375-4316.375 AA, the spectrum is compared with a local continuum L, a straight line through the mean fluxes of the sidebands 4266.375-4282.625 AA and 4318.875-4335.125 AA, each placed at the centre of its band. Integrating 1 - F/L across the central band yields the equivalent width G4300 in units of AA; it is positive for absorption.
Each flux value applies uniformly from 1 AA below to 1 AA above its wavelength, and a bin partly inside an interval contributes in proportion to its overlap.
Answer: 1.56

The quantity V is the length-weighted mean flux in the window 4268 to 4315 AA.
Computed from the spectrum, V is 16.4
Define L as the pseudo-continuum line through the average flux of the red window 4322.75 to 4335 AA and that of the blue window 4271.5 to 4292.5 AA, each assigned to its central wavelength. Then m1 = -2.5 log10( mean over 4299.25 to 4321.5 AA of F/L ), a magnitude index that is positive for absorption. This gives 0.06 mag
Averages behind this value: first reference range 17.1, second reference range 16.2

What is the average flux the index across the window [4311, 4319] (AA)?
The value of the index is 18.3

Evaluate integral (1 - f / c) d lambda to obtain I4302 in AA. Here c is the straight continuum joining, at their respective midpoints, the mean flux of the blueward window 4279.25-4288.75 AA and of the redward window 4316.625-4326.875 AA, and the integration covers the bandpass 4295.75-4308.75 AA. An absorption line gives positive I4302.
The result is 2.6 AA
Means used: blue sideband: 17.7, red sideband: 16.7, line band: 13.8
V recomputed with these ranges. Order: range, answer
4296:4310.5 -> 13.8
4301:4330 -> 15.8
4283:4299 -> 17.6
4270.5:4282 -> 17.2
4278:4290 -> 17.6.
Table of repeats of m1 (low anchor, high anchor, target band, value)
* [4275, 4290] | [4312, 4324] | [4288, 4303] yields 0.10 mag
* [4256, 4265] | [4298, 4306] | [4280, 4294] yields -0.18 mag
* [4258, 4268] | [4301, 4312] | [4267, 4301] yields -0.08 mag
